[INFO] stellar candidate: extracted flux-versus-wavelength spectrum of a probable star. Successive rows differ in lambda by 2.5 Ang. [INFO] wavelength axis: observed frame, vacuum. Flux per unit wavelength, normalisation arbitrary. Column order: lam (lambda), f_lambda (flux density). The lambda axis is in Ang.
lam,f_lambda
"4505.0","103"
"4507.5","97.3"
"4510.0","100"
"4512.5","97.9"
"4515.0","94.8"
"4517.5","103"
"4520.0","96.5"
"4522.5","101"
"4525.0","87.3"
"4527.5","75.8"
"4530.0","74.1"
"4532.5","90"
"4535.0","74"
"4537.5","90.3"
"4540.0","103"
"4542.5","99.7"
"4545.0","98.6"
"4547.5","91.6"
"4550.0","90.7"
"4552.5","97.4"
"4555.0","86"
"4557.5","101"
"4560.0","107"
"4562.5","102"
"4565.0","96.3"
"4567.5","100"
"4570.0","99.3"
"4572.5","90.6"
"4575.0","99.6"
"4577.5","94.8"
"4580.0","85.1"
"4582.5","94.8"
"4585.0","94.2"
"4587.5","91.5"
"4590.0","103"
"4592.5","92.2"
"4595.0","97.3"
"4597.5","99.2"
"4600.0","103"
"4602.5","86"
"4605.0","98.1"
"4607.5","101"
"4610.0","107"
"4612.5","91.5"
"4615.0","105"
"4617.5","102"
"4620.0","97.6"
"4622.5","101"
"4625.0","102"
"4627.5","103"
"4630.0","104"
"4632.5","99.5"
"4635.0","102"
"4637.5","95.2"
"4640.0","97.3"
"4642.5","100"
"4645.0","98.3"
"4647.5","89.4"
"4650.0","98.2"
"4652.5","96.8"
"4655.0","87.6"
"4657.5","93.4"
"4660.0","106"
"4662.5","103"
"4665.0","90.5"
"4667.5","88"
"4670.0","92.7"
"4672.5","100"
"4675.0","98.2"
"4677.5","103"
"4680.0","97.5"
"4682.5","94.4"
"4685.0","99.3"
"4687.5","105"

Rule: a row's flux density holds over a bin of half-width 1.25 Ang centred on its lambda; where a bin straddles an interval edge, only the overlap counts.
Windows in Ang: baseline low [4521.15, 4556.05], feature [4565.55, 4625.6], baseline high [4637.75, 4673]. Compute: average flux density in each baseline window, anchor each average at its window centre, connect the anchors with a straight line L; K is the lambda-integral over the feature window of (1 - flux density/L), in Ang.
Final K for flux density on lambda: -2.9 Ang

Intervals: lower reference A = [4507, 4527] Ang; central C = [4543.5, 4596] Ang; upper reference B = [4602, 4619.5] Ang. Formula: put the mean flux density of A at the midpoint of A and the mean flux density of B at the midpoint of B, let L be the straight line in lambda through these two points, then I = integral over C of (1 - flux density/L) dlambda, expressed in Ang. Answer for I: 1.12 Ang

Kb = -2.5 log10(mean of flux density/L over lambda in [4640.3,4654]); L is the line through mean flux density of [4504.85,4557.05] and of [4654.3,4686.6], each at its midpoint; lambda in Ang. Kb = 0.00 mag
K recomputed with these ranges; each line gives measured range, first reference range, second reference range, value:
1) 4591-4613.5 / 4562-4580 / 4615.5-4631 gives 0.5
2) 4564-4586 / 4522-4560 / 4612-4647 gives -0.1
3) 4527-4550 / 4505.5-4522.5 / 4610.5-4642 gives 2.3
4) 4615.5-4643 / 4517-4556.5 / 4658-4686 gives -1.5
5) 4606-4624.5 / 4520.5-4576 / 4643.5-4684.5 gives -1.1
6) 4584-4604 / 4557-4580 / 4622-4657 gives 0.5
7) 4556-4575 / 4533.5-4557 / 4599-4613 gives -1.0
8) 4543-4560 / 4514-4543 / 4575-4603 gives -0.6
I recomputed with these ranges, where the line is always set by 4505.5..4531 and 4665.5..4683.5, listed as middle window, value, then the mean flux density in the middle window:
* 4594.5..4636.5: -2.2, 100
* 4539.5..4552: -0.4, 96.4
